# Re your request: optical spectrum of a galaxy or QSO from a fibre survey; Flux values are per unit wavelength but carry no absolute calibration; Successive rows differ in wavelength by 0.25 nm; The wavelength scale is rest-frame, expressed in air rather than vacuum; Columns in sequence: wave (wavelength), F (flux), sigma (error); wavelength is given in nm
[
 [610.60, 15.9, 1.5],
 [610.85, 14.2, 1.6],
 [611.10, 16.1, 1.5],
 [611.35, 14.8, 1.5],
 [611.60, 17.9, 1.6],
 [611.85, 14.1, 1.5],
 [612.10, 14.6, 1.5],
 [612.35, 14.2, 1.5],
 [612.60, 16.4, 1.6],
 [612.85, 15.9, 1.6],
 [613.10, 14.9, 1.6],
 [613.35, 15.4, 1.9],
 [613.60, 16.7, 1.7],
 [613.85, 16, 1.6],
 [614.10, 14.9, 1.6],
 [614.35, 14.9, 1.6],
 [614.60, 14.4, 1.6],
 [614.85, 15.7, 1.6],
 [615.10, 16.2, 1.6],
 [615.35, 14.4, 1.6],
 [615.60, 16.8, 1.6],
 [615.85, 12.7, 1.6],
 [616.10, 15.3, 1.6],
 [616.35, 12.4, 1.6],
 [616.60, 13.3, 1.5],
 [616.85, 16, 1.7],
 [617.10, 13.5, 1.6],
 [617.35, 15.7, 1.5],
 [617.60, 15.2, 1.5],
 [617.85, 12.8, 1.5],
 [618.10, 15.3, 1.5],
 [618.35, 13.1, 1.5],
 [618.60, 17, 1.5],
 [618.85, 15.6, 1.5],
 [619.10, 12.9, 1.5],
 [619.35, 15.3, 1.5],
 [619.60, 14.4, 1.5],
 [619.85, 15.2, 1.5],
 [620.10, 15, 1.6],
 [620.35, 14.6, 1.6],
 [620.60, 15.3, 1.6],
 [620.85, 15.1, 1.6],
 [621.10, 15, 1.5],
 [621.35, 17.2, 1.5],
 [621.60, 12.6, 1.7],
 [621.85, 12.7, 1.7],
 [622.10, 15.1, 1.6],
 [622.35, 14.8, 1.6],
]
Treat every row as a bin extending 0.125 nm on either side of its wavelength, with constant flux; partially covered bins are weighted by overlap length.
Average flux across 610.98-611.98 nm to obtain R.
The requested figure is 15.7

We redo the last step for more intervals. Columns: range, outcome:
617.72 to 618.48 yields 13.8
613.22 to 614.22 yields 15.8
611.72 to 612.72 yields 14.8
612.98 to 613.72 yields 15.7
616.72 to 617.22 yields 14.7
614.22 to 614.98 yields 15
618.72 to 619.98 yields 14.7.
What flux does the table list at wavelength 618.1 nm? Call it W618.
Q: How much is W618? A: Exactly 15.3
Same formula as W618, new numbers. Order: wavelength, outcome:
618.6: 17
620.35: 14.6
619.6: 14.4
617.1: 13.5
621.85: 12.7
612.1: 14.6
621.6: 12.6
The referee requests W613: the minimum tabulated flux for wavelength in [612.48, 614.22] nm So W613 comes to 14.9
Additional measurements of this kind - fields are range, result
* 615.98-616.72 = 12.4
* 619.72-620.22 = 15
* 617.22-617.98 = 12.8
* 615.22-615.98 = 12.7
